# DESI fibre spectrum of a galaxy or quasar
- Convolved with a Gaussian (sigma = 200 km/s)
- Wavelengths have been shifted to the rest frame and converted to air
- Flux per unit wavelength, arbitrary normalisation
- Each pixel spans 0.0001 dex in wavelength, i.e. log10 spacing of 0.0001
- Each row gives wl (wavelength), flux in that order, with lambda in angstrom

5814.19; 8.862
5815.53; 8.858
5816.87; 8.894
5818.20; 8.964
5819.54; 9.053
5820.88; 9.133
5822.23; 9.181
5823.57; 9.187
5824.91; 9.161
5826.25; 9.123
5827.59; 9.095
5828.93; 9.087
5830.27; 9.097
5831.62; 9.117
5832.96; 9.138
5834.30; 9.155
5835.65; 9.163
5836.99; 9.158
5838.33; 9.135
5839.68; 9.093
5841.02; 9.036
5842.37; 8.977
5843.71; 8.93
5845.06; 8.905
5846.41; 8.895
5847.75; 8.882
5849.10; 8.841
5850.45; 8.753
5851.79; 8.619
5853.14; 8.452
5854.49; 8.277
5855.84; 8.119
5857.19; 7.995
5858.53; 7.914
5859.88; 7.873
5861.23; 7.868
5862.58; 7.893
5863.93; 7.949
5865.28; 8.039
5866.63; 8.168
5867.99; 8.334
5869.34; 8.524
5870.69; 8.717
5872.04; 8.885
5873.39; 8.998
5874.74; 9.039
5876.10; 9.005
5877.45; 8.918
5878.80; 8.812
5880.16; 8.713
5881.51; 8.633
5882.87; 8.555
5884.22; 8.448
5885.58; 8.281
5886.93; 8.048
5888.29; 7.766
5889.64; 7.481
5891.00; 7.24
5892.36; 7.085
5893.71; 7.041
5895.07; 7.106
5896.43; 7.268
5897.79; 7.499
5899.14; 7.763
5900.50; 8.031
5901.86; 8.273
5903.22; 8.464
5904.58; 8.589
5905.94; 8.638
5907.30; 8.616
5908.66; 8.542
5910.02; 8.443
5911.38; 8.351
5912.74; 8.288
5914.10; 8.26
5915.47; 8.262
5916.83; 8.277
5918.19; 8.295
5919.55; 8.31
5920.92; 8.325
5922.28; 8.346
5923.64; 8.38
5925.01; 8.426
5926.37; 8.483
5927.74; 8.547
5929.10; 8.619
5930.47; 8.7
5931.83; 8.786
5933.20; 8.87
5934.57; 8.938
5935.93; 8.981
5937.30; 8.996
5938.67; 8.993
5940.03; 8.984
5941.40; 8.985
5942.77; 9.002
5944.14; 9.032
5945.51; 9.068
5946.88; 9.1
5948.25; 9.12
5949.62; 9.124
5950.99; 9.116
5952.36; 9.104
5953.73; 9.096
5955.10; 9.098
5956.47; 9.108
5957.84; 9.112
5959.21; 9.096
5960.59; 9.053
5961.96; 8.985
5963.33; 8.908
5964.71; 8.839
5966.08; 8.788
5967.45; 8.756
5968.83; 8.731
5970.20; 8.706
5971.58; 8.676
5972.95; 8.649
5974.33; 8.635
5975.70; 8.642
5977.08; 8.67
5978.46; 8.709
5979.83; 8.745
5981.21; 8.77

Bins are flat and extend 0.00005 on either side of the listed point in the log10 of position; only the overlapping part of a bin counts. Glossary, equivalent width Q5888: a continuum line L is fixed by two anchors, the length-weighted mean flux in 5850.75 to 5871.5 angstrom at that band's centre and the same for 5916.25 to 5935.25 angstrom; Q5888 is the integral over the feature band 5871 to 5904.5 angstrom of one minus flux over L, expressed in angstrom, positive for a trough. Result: 0.7 angstrom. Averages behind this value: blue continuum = 8.2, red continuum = 8.52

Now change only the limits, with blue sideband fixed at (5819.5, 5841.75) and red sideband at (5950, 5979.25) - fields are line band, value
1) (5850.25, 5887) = 2.6 angstrom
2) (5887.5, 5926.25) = 4.0 angstrom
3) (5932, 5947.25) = -0.1 angstrom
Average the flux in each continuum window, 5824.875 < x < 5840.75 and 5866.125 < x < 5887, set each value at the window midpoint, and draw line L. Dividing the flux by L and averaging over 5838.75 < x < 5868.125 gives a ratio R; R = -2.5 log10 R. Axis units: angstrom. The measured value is 0.06 mag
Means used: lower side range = 9.13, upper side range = 8.65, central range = 8.45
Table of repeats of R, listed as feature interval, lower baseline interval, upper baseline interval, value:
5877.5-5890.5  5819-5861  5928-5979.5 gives 0.07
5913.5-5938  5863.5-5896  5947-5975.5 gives 0.01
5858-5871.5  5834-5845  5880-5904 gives 0.05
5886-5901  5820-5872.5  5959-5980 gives 0.17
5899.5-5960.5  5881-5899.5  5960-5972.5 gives -0.05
